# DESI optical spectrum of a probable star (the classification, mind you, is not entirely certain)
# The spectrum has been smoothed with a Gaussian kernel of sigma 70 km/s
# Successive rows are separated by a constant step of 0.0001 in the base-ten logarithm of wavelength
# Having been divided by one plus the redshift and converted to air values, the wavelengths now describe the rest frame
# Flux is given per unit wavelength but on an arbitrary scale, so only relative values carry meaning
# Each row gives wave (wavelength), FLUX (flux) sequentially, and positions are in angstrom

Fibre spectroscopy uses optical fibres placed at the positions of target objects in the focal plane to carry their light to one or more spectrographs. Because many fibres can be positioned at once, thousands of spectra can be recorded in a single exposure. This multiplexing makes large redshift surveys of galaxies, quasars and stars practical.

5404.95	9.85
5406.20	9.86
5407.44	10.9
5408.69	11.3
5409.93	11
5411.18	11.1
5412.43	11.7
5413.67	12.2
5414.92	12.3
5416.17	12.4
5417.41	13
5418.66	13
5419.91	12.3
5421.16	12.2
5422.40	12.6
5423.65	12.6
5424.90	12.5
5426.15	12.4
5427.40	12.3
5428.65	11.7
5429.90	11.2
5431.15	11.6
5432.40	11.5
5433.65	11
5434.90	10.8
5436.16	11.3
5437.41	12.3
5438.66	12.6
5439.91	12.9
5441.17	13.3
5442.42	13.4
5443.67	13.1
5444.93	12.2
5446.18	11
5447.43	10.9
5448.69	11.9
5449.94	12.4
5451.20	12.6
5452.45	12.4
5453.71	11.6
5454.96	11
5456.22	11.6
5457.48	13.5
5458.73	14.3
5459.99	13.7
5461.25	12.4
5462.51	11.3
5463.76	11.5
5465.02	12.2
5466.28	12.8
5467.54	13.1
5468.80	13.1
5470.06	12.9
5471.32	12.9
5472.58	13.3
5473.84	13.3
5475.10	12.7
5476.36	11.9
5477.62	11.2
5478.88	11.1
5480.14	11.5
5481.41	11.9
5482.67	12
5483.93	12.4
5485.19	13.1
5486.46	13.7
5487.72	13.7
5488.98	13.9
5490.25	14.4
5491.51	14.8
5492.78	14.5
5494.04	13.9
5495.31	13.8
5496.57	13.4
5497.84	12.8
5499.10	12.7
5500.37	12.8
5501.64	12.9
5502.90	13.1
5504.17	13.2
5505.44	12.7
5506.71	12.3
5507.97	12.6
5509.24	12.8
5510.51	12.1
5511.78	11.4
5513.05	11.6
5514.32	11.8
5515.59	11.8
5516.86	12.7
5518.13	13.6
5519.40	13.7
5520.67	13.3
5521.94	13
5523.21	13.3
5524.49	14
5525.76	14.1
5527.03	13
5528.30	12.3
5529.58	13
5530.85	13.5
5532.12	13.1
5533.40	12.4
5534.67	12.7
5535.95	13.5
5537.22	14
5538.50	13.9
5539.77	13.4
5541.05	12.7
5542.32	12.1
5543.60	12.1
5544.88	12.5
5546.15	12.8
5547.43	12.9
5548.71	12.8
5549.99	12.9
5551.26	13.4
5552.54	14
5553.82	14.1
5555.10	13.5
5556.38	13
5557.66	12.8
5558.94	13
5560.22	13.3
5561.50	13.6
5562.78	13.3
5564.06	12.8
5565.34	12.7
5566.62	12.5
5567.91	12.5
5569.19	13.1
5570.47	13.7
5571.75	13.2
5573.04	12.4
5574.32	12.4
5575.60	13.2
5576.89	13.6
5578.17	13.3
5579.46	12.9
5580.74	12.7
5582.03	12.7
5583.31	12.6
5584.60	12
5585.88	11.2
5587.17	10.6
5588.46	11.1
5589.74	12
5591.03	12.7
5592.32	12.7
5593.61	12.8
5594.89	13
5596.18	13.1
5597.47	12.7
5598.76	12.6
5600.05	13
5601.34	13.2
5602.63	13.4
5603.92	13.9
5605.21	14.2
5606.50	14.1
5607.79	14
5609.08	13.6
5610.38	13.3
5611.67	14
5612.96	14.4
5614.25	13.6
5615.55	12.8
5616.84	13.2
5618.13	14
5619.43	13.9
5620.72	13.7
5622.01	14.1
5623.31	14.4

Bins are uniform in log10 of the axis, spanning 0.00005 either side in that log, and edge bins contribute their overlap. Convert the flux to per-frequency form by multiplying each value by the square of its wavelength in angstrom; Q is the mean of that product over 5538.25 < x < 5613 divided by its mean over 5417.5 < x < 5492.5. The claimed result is 1.1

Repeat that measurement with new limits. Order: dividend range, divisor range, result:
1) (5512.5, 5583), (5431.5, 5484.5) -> 1.10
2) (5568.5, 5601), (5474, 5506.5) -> 1.01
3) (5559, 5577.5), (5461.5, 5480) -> 1.09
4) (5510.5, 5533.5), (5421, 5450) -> 1.10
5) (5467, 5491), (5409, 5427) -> 1.07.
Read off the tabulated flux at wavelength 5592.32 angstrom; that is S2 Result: 12.7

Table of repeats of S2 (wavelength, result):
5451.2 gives 12.6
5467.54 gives 13.1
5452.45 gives 12.4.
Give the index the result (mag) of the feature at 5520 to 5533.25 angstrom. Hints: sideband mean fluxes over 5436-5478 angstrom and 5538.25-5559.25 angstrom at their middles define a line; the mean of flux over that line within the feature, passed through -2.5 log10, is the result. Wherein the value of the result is -0.03 mag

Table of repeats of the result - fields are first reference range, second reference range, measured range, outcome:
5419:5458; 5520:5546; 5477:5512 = -0.02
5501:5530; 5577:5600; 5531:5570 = -0.04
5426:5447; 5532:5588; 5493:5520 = -0.02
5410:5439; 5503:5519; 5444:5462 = -0.01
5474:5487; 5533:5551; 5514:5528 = -0.04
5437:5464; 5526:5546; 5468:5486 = 0.01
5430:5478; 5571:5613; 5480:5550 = -0.04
